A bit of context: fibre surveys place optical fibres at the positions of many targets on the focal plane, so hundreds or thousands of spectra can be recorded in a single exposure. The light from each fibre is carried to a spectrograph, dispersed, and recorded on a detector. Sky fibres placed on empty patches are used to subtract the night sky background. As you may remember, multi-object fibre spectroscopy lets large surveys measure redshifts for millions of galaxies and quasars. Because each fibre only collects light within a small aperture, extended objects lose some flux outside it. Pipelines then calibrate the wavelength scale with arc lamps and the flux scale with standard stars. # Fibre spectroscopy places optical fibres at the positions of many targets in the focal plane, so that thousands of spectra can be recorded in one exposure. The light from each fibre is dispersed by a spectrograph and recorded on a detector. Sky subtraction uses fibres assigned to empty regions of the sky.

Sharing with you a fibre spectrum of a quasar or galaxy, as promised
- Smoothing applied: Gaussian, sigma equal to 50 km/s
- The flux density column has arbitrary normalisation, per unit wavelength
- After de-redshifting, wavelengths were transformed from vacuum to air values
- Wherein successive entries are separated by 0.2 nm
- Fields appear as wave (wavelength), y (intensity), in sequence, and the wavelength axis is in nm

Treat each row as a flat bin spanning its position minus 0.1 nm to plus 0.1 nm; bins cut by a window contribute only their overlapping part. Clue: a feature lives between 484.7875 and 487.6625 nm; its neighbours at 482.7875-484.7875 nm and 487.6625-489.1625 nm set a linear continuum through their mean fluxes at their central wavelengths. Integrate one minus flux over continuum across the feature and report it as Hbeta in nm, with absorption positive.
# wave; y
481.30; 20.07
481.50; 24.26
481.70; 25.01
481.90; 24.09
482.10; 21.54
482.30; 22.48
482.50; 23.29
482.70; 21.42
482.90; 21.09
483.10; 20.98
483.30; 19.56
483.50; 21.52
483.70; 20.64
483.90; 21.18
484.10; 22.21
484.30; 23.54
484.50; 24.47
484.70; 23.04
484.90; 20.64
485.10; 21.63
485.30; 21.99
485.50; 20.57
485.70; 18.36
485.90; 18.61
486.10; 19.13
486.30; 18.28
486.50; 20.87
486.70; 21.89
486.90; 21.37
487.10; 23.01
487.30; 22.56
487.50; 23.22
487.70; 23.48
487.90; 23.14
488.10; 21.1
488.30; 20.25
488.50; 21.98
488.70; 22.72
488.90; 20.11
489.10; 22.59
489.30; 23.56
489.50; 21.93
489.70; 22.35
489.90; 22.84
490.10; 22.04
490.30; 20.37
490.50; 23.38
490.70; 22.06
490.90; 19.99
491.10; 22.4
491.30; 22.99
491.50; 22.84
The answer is 0.118 nm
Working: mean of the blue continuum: 21.8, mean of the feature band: 20.9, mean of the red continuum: 21.8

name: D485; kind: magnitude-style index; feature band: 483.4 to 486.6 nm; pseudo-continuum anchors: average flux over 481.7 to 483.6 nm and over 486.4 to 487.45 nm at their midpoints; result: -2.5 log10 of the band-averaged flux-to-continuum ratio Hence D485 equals 0.05 mag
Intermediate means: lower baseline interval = 21.9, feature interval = 21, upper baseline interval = 22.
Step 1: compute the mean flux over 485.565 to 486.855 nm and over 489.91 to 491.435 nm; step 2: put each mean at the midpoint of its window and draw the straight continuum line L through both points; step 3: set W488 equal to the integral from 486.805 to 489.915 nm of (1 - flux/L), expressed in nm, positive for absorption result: -0.23 nm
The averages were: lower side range 19.6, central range 22.2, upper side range 22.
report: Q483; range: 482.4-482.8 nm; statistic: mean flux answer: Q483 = 22.4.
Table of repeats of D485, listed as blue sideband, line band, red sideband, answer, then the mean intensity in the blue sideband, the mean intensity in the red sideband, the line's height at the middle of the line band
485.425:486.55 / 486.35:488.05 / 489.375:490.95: -0.12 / 19.2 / 22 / 20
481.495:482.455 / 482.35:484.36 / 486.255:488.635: 0.07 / 23.4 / 21.9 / 23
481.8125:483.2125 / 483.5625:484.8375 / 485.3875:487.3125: -0.05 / 22.1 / 20.4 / 21.3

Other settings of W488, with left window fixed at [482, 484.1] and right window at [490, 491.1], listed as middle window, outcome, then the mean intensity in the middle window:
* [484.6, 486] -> 0.051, 20.7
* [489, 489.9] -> -0.043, 22.6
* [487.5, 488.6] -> -0.027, 22.1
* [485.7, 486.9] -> 0.097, 19.8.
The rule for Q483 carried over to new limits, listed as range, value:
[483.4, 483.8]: 21.1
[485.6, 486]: 18.5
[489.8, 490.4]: 21.7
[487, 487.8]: 23.1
